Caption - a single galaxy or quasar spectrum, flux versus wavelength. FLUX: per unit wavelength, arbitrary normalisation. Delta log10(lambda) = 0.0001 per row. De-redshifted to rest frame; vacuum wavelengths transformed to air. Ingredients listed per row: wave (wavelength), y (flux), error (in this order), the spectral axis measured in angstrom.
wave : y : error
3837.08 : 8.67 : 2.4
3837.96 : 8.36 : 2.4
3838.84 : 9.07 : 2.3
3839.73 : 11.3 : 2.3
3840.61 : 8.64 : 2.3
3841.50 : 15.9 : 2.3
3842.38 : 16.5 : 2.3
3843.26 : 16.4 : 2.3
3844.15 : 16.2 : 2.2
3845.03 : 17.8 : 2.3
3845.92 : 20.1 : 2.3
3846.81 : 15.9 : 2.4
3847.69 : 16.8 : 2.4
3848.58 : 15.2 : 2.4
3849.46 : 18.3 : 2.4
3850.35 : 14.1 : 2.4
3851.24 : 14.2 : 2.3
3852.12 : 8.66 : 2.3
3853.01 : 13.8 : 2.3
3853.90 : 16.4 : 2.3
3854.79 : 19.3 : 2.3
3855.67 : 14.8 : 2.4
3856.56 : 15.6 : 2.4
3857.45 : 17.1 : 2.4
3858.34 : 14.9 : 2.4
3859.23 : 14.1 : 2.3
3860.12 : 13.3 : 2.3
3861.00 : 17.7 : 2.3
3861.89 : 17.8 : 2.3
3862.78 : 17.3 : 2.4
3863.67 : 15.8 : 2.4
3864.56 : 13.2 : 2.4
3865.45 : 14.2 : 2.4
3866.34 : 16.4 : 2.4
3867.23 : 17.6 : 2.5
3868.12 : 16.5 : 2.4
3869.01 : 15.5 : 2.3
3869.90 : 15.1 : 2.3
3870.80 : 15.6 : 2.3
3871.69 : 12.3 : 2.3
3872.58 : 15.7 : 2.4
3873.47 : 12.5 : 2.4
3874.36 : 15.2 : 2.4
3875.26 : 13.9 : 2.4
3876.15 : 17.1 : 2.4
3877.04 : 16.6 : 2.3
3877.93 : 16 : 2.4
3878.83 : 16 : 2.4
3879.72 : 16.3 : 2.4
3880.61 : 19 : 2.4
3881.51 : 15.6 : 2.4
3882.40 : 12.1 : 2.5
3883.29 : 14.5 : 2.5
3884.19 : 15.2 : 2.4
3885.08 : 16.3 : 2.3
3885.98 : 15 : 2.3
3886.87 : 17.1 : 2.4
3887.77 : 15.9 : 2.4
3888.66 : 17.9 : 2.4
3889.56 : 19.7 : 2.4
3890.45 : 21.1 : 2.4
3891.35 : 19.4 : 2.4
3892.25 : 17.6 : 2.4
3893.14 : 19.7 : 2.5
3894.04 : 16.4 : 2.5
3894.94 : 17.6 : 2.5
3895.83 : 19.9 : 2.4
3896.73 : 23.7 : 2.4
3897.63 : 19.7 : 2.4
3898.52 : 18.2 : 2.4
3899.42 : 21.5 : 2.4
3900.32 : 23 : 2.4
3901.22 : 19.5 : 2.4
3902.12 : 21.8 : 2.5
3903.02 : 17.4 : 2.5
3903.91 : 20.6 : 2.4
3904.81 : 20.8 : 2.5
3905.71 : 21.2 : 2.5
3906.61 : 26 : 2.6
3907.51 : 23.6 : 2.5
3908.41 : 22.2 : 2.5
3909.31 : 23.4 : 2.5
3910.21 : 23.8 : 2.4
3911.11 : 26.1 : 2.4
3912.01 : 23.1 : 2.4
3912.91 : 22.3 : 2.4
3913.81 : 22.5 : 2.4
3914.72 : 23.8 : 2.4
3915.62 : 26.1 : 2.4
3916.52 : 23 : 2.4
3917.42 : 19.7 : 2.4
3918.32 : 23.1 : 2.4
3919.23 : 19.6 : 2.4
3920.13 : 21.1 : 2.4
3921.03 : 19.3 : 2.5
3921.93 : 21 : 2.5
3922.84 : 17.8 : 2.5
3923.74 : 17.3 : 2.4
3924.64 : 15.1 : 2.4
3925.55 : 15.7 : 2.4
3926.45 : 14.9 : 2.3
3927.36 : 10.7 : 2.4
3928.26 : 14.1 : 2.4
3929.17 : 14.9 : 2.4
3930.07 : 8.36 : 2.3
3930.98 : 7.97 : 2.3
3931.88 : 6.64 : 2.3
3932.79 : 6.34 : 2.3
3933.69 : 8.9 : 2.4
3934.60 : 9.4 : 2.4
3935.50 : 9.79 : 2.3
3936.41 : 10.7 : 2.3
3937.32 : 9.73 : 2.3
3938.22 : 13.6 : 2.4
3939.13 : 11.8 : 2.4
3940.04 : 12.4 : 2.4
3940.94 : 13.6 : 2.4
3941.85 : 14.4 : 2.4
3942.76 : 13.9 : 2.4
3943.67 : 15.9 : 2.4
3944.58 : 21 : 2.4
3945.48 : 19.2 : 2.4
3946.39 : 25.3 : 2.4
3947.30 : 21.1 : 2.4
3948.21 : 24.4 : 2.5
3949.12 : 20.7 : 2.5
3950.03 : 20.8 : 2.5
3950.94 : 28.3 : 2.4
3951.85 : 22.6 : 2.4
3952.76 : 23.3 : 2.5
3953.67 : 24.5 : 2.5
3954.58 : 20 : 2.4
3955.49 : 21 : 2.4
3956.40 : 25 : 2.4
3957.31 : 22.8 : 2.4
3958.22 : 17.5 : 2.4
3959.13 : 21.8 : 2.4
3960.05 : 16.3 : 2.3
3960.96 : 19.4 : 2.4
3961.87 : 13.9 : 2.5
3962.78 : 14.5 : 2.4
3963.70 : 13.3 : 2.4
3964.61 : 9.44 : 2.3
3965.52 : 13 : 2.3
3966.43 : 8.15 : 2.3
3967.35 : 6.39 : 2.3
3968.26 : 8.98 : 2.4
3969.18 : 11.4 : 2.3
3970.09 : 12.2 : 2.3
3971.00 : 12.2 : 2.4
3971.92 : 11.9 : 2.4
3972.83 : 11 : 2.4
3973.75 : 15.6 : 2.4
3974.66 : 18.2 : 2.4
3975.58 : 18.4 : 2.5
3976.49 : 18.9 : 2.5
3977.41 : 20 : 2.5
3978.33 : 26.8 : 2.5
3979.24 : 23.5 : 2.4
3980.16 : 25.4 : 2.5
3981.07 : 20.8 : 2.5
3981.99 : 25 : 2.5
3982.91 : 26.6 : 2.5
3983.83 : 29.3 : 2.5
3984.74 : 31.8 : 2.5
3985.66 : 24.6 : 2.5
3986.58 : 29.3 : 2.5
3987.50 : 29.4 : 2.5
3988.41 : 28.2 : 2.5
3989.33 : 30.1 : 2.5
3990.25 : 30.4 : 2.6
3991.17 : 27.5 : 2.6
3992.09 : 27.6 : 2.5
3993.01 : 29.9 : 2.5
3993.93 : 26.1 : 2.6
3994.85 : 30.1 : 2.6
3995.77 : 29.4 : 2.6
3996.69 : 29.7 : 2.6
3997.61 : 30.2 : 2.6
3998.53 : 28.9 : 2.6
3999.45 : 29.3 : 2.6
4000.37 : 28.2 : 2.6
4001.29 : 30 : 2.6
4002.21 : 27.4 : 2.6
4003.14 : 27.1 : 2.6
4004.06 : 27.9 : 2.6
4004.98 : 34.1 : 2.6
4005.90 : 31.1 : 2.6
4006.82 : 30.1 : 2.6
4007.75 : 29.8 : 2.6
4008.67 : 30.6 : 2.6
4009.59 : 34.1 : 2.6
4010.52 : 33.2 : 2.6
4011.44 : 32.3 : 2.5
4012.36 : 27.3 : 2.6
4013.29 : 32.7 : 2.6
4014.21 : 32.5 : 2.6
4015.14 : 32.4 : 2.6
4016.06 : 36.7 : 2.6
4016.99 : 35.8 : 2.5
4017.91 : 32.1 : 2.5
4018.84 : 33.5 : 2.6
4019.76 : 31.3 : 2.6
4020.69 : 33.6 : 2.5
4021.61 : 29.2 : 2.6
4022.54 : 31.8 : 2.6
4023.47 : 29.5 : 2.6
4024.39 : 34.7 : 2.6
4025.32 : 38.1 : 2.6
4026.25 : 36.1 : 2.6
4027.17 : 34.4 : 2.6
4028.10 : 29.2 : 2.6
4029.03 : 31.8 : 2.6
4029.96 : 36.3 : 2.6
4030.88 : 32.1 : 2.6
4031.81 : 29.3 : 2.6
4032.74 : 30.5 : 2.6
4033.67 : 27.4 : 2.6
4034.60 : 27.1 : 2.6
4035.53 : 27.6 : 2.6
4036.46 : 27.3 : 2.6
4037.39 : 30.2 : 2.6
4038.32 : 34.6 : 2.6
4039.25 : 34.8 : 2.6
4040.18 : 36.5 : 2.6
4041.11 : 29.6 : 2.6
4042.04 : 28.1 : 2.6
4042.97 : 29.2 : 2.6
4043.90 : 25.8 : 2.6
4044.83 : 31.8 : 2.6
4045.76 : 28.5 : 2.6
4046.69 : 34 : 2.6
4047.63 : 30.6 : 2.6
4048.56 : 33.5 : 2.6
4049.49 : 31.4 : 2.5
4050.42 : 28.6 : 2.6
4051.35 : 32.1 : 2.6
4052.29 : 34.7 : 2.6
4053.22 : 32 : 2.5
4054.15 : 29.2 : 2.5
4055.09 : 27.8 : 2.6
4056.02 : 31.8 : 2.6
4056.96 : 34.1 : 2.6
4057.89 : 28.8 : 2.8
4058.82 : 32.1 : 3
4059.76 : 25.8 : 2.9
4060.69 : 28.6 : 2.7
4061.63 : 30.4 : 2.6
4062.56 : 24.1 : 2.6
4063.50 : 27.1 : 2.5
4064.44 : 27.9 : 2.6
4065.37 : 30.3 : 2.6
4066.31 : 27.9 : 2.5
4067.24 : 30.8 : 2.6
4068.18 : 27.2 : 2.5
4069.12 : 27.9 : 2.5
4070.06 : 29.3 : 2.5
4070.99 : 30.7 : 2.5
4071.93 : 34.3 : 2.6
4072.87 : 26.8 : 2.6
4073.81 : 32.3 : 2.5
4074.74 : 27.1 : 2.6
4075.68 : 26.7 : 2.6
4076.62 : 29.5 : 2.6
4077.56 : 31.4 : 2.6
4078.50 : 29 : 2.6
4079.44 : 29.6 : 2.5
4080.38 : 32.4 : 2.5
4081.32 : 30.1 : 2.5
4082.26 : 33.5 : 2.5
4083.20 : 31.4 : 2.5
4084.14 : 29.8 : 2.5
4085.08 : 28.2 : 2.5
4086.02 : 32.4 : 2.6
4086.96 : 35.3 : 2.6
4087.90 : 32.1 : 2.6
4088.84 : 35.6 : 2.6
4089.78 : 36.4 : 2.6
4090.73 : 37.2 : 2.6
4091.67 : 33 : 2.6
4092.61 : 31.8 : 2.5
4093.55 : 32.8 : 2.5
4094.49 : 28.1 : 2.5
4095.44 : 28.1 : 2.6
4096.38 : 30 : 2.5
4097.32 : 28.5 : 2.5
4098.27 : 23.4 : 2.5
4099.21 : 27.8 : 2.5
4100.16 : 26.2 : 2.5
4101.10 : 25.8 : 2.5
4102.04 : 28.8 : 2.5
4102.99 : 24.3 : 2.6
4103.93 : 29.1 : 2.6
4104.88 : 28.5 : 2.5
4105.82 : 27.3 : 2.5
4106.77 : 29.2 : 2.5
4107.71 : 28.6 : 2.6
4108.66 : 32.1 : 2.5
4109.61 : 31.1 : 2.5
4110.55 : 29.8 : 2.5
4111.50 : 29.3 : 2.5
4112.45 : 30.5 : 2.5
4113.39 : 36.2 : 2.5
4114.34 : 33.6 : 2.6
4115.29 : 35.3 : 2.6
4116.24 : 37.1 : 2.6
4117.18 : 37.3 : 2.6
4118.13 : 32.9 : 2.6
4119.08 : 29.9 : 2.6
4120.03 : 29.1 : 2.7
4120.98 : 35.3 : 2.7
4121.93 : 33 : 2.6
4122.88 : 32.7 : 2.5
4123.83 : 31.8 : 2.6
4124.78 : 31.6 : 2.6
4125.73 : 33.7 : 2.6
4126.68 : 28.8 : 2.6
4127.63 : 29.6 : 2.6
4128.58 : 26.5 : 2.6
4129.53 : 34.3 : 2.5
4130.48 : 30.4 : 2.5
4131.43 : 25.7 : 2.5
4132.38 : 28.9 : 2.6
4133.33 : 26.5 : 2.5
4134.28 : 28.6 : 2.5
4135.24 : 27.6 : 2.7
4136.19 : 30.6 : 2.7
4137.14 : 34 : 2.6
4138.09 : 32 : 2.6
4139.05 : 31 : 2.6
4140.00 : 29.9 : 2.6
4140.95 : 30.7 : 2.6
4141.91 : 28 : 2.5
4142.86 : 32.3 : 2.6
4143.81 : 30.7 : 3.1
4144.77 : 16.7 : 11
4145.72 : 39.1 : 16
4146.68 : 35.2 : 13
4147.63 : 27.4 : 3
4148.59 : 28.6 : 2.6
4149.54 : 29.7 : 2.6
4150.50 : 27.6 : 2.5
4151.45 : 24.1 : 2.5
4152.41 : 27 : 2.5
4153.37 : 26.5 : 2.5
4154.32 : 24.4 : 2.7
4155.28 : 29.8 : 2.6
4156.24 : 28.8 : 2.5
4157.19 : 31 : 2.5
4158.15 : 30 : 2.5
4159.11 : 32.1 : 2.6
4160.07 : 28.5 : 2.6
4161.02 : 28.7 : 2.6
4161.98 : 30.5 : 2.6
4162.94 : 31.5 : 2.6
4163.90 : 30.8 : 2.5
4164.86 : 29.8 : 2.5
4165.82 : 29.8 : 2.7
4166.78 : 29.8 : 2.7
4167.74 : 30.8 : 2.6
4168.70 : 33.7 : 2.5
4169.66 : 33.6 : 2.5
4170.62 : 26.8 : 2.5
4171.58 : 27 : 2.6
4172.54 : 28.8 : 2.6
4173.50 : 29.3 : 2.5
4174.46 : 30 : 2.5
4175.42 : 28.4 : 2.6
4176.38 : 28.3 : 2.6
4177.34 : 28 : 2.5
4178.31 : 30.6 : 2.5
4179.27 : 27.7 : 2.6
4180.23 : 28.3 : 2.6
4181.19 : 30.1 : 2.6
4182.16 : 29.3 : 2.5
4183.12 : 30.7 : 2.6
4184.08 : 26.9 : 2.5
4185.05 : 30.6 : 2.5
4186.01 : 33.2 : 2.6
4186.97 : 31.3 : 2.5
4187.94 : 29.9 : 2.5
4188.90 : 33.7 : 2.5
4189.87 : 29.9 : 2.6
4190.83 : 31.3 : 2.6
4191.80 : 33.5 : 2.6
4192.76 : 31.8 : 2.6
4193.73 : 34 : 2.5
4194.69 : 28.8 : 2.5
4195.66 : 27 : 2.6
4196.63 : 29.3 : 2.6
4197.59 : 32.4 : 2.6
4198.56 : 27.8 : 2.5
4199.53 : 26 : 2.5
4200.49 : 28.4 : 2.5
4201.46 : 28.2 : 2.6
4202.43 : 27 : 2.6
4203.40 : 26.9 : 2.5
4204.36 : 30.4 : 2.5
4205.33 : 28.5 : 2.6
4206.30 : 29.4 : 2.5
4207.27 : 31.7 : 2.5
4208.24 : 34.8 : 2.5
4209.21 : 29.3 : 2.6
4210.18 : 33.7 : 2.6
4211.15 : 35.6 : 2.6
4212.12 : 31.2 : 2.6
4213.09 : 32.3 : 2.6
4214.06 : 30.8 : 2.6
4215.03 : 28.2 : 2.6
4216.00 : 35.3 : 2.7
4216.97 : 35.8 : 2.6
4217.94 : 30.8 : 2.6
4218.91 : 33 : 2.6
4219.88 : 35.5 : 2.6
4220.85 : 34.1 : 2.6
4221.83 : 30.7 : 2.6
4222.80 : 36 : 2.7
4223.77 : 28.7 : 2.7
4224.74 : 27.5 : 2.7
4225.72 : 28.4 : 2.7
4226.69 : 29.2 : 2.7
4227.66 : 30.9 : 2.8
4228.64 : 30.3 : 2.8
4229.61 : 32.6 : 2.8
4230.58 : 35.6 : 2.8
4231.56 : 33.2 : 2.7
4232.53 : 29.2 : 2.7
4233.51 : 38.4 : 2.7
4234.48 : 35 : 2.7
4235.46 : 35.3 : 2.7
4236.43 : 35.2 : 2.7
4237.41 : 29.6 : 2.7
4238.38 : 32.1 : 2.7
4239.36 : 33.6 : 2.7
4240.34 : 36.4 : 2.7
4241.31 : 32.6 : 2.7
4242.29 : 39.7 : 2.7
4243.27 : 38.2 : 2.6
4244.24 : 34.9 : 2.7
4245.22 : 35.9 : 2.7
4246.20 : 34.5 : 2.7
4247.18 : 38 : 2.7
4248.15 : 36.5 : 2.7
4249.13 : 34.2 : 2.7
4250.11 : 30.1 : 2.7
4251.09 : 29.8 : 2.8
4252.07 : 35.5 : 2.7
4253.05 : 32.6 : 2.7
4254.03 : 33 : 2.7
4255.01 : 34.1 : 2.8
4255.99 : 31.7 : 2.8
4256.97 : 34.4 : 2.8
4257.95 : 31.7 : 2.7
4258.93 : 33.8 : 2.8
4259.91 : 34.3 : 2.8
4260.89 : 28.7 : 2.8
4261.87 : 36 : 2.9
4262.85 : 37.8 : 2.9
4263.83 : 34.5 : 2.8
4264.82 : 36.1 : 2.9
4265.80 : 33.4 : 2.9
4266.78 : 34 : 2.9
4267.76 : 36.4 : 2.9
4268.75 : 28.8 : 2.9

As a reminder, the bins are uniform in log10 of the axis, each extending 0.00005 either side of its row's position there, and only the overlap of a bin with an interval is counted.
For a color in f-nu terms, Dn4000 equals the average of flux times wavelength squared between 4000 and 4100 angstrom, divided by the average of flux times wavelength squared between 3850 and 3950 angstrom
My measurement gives 1.9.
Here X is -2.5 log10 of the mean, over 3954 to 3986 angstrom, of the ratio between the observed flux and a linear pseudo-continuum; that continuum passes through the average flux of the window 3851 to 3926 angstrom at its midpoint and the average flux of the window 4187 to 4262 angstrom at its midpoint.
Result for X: 0.188 mag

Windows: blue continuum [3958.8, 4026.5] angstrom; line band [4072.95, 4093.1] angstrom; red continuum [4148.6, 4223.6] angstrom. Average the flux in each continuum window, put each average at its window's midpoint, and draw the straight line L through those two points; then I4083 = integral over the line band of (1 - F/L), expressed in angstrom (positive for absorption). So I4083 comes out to -2.8 angstrom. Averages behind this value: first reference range 25.5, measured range 31.6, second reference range 30.2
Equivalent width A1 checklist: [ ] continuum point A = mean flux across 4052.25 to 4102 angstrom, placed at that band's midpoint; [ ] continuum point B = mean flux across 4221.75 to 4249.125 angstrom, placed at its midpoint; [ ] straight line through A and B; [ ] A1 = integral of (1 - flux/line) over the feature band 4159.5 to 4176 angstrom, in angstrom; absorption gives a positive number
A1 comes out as 1.1 angstrom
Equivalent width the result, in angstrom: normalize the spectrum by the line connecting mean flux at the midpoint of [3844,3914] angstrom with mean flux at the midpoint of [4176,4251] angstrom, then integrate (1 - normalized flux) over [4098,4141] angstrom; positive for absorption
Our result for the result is -4.0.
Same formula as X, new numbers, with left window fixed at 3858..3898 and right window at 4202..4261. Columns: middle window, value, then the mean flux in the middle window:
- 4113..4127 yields -0.20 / 33.2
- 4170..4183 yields 0.05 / 28.8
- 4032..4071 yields -0.22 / 29.9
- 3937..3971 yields 0.17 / 17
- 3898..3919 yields -0.24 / 22.3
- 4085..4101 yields -0.17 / 30.9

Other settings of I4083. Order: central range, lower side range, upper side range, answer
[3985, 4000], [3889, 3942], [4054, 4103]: -3.4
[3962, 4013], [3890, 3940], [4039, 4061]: 2.6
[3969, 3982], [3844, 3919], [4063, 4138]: 3.0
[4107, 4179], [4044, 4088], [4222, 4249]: 3.3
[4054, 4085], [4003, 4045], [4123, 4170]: 1.4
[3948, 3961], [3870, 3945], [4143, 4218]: -1.7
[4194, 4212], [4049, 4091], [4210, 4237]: 1.4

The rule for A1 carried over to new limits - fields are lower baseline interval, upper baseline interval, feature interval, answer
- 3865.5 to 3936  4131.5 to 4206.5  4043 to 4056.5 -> -3.7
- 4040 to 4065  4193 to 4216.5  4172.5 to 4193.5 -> 0.1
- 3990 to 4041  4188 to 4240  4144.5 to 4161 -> 1.4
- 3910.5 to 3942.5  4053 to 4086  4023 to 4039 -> -3.5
